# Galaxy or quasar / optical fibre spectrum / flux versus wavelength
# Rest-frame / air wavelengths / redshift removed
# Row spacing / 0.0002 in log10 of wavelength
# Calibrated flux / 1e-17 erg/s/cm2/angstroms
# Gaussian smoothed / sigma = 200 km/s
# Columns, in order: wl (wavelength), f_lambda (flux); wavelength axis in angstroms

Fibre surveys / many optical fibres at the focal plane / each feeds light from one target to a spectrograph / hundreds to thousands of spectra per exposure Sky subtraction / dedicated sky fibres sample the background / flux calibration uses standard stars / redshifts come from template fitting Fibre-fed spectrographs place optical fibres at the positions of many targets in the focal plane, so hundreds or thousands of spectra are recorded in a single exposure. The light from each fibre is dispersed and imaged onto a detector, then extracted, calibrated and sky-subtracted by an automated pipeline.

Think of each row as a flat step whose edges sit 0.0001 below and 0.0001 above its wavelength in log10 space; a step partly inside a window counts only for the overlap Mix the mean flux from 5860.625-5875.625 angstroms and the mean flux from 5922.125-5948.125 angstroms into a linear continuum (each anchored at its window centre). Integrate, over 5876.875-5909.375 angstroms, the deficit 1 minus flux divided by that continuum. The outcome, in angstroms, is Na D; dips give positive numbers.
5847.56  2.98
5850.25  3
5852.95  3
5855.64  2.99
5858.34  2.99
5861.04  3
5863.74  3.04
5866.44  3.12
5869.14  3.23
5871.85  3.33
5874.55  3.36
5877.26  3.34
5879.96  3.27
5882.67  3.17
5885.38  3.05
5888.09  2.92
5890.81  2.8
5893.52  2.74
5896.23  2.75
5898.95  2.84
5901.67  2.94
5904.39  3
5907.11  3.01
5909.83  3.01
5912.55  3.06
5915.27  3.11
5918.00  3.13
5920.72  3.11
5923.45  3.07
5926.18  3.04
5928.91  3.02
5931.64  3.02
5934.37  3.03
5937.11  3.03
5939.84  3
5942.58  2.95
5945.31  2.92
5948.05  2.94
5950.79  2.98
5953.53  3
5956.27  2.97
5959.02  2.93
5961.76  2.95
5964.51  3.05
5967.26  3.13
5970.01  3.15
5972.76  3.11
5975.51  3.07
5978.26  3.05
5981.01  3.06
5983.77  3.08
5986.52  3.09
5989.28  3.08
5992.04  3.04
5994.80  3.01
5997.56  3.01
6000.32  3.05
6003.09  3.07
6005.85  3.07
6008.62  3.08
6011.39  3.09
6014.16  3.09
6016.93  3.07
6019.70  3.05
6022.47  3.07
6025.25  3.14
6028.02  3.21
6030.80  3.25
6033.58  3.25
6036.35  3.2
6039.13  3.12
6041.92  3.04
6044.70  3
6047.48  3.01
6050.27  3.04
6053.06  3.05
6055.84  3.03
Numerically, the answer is 1.5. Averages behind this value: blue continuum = 3.19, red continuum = 3.01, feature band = 2.98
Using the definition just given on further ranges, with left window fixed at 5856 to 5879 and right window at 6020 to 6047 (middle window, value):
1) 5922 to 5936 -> 0.5 angstroms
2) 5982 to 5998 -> 0.5 angstroms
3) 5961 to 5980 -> 0.4 angstroms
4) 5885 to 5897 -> 1.2 angstroms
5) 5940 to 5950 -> 0.7 angstroms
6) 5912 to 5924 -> 0.2 angstroms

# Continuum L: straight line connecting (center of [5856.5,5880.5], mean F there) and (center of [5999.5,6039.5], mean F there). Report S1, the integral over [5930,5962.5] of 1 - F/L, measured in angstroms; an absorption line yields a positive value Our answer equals 1.8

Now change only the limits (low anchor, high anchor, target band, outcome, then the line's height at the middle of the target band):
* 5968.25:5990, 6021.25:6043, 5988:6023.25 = 0.7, 3.12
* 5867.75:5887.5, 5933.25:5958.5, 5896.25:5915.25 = 1.0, 3.13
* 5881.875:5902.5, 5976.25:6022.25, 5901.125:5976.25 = -1.5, 2.97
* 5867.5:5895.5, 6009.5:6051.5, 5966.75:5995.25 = 0.3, 3.11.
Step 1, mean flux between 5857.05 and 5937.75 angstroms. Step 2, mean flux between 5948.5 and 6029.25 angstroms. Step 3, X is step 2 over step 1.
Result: 1.00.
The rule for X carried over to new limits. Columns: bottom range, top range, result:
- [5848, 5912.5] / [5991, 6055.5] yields 1.02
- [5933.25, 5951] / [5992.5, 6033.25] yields 1.04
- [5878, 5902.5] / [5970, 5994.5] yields 1.04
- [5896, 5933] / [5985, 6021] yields 1.02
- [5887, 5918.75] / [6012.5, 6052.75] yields 1.06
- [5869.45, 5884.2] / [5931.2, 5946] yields 0.91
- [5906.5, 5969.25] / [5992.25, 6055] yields 1.02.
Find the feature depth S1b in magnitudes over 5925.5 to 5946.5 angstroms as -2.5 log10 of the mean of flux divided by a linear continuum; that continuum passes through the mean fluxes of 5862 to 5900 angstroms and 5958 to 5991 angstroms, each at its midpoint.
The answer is 0.02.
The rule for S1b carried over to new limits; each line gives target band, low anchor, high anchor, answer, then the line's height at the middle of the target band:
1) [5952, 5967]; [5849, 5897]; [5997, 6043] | 0.036 mag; 3.09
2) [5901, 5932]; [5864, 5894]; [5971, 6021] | 0.022 mag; 3.11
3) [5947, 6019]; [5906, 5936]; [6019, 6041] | 0.024 mag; 3.12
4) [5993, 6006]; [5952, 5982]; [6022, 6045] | 0.020 mag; 3.1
